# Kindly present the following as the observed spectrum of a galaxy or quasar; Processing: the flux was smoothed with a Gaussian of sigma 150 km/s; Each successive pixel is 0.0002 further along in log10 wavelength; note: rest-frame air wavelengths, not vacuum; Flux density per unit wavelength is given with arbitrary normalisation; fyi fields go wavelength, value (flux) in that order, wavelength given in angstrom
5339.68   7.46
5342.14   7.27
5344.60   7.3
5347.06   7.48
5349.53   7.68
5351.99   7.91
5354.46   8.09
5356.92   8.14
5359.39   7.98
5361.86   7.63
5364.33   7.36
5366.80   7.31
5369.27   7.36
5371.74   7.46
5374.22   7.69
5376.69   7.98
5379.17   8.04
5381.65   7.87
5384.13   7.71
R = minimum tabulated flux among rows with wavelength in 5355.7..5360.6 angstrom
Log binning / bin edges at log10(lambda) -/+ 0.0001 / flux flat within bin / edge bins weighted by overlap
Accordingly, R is 7.98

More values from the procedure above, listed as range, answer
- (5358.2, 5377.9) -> 7.31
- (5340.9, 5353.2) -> 7.27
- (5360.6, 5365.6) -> 7.36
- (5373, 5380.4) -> 7.69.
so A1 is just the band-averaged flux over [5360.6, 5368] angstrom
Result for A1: 7.44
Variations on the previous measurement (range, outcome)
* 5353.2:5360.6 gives 8.07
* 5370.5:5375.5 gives 7.58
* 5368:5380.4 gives 7.71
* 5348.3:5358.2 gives 7.96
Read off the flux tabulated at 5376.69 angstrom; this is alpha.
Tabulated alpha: 7.98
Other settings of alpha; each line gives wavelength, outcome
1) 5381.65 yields 7.87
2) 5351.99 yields 7.91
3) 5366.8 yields 7.31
